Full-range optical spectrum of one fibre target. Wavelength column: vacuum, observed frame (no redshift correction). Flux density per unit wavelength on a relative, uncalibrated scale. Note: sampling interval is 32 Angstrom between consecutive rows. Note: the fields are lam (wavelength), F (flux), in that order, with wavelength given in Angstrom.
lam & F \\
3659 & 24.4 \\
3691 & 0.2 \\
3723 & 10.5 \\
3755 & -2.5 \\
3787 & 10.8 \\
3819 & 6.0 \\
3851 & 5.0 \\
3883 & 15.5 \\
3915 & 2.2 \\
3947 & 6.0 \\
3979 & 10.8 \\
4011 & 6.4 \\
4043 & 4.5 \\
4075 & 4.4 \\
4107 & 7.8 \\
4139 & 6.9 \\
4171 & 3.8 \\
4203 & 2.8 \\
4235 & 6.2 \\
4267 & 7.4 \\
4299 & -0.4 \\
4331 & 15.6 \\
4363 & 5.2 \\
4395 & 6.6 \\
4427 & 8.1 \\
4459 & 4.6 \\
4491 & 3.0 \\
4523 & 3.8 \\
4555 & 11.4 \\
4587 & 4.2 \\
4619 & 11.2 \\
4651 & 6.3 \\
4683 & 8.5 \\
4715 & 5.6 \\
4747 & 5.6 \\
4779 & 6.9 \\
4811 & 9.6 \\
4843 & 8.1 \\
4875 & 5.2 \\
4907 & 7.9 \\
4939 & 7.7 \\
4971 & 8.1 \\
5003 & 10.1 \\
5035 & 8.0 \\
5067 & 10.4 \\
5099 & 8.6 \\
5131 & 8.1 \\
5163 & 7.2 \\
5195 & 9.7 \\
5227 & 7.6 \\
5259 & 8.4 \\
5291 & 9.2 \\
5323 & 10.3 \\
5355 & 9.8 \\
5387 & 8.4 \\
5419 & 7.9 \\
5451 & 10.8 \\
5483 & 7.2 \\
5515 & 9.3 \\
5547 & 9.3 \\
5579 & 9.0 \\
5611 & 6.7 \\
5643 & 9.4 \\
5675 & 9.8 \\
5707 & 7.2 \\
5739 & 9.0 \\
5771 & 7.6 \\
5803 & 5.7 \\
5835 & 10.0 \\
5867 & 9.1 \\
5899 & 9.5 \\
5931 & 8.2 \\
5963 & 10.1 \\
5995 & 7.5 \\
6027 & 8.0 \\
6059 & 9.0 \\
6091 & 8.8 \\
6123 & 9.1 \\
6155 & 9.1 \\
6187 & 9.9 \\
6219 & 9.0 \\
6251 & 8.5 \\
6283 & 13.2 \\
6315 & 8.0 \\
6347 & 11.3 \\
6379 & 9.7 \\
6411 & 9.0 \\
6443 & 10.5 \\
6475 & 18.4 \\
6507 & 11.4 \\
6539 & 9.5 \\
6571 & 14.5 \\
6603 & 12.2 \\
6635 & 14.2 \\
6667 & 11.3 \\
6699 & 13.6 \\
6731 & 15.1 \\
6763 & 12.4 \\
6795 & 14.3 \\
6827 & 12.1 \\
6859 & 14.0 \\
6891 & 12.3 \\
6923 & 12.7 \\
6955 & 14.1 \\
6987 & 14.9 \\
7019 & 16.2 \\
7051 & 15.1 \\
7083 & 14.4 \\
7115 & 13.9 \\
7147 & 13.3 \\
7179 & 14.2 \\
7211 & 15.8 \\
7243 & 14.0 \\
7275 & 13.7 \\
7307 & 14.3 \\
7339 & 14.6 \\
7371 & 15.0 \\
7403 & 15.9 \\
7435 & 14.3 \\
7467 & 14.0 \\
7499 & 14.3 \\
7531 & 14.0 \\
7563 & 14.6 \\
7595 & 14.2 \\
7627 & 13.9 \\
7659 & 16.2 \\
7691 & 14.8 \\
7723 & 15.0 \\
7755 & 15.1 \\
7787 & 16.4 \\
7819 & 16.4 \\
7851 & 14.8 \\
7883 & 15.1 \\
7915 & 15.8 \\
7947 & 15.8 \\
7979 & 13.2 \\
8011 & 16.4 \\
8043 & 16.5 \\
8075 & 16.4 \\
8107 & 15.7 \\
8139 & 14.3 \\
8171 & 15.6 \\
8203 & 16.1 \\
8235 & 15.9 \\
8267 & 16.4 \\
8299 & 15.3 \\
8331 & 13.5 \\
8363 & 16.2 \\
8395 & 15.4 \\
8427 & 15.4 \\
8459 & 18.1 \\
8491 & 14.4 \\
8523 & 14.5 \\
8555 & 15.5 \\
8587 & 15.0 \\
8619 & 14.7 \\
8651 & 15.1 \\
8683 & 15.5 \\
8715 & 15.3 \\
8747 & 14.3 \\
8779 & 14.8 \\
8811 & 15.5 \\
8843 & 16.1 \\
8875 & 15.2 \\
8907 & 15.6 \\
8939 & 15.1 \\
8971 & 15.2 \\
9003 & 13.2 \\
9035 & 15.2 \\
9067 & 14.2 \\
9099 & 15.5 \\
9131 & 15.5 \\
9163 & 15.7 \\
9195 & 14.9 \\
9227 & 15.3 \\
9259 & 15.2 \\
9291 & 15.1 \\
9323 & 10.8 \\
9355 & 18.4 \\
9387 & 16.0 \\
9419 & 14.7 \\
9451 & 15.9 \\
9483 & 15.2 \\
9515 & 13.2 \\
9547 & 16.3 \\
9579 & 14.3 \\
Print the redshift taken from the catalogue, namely 0.738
